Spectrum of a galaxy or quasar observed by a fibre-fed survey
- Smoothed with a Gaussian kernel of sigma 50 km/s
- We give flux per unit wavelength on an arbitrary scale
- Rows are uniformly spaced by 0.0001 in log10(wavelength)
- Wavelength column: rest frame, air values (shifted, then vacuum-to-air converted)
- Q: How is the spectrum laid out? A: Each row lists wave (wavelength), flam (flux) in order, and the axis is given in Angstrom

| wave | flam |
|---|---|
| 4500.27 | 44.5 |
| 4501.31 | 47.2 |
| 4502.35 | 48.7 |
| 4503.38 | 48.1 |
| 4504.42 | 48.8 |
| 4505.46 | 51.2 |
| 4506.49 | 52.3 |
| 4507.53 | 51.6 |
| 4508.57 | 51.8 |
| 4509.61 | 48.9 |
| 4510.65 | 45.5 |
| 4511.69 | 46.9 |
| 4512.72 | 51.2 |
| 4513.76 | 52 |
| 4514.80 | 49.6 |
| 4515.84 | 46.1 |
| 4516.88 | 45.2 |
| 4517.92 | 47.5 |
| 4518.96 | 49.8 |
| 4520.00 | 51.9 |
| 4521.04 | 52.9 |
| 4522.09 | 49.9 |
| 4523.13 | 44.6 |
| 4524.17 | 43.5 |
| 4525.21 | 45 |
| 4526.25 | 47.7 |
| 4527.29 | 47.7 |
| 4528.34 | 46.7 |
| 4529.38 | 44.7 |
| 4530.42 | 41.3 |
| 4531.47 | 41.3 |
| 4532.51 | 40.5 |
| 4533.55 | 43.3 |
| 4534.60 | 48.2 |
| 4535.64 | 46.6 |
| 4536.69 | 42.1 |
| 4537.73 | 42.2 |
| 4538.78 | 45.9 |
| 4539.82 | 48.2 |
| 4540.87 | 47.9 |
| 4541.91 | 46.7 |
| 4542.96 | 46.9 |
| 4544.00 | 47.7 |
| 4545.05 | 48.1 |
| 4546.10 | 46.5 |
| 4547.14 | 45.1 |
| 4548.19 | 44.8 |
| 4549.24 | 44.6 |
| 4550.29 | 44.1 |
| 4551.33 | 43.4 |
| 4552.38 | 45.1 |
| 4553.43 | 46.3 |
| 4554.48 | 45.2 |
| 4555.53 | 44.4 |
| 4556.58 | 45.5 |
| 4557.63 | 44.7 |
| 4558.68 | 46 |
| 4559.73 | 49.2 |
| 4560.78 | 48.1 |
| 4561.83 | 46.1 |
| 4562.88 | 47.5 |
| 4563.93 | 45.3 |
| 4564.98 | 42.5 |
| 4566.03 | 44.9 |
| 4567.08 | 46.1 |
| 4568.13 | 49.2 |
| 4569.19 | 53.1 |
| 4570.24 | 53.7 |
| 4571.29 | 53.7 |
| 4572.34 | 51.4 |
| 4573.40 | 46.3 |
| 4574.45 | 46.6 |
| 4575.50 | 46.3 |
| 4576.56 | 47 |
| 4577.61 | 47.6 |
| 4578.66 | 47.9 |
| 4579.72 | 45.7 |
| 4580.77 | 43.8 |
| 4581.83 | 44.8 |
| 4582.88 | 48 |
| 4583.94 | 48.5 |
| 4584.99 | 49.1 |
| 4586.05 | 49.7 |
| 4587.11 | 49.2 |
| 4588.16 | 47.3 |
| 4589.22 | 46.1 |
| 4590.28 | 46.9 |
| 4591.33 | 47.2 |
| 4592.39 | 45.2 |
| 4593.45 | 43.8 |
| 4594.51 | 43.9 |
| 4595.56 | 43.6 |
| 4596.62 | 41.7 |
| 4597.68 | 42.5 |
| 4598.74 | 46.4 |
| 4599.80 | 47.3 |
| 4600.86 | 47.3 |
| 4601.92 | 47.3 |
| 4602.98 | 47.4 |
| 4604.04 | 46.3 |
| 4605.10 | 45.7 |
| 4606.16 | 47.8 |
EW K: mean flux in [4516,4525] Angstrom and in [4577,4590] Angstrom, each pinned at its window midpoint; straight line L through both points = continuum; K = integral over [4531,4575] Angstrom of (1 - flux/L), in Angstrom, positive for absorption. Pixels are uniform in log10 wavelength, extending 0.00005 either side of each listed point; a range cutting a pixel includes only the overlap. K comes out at 1.2 Angstrom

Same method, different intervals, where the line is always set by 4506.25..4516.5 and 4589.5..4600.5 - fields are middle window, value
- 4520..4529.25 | 0.25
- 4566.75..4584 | -0.84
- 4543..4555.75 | 0.50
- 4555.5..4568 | 0.19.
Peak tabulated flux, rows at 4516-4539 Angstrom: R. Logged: 52.9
